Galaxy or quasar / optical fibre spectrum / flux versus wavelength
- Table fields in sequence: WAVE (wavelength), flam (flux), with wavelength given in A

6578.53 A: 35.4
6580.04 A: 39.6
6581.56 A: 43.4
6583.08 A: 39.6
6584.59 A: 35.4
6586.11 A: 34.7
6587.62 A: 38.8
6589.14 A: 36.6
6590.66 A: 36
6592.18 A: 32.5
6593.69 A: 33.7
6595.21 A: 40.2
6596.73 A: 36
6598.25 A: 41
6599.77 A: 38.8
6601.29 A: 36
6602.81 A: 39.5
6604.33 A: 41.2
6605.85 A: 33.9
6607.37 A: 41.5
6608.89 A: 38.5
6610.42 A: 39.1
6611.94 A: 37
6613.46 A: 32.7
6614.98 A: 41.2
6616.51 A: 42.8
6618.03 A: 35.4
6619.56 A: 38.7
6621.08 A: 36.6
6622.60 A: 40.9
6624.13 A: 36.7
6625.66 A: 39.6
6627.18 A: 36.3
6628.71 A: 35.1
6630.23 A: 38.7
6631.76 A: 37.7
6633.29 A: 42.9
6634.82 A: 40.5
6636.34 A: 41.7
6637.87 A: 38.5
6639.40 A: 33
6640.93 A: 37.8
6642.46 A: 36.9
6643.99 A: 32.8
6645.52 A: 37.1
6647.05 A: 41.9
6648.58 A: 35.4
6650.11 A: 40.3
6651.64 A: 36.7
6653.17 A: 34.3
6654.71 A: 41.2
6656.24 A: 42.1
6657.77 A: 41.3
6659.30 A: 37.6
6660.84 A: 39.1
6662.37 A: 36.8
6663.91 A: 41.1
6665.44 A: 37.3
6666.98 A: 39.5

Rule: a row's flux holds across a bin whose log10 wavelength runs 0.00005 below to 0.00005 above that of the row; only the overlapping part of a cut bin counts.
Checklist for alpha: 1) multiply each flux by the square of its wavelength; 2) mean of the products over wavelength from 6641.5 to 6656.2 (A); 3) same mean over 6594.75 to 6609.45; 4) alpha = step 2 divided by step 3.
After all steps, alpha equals 0.99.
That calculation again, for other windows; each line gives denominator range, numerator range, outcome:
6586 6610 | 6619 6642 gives 1.03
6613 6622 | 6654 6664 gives 1.06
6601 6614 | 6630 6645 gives 1.01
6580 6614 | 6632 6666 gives 1.04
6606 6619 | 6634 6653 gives 0.99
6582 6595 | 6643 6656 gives 1.06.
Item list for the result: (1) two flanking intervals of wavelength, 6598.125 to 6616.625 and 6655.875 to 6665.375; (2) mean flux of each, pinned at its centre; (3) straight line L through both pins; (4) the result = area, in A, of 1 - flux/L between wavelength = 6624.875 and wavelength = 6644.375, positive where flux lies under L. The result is 0.52 A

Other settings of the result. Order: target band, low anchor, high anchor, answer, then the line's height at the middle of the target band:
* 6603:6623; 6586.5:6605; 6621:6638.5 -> -0.1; 38.2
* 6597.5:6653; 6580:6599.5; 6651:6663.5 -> 0.0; 38.1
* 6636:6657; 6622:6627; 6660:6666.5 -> 0.5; 38.6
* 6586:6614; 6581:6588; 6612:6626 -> 0.6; 38.2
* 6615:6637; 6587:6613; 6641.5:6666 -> -0.6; 37.9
